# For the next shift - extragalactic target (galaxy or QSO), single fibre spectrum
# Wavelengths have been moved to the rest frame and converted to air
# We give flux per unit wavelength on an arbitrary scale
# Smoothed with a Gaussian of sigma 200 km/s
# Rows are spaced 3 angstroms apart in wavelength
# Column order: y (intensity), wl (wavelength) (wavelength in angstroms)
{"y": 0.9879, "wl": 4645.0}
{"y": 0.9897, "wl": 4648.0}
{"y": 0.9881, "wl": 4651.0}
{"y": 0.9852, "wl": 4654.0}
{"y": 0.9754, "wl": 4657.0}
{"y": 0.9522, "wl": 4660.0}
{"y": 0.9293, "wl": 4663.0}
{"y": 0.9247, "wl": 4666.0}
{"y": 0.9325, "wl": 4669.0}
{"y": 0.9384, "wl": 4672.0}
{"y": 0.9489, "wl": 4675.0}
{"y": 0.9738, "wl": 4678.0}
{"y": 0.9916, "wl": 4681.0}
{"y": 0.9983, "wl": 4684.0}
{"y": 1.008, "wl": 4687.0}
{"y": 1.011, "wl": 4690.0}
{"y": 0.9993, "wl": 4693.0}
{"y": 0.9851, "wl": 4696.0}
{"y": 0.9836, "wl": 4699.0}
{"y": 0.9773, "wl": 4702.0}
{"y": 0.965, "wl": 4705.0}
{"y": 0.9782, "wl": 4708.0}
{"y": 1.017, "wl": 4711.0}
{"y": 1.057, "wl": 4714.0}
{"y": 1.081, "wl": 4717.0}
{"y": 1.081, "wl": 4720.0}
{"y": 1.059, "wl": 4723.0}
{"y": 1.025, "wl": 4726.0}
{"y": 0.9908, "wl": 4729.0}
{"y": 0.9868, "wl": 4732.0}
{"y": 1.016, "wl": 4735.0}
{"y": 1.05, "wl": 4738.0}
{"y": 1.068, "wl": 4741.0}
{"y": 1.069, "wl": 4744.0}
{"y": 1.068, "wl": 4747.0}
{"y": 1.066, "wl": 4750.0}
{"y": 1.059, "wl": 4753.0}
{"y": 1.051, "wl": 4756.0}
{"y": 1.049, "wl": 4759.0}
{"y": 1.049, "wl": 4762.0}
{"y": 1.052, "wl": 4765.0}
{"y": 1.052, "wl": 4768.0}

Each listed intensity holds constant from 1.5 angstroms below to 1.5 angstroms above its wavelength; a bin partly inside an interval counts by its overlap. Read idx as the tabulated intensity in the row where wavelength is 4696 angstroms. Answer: 0.9851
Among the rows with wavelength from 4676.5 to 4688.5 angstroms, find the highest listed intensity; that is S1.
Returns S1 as 1.008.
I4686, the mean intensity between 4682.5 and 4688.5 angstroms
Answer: 1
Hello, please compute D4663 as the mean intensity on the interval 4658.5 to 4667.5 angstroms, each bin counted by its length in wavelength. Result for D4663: 0.935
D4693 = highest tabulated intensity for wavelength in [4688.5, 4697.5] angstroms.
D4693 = 1.011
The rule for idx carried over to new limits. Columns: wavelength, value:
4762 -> 1.049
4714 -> 1.057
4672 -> 0.9384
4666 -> 0.9247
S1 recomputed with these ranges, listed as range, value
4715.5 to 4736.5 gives 1.081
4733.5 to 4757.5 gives 1.069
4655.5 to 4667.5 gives 0.9754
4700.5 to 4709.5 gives 0.9782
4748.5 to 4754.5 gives 1.066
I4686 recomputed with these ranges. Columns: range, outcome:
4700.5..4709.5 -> 0.973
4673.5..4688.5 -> 0.984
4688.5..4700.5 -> 0.995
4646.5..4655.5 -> 0.988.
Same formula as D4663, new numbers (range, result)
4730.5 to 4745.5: 1.04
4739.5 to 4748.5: 1.07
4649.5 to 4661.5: 0.975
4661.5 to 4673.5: 0.931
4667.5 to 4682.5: 0.957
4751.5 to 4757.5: 1.05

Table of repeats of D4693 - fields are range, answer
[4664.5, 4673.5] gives 0.9384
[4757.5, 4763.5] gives 1.049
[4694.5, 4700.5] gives 0.9851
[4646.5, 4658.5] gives 0.9897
